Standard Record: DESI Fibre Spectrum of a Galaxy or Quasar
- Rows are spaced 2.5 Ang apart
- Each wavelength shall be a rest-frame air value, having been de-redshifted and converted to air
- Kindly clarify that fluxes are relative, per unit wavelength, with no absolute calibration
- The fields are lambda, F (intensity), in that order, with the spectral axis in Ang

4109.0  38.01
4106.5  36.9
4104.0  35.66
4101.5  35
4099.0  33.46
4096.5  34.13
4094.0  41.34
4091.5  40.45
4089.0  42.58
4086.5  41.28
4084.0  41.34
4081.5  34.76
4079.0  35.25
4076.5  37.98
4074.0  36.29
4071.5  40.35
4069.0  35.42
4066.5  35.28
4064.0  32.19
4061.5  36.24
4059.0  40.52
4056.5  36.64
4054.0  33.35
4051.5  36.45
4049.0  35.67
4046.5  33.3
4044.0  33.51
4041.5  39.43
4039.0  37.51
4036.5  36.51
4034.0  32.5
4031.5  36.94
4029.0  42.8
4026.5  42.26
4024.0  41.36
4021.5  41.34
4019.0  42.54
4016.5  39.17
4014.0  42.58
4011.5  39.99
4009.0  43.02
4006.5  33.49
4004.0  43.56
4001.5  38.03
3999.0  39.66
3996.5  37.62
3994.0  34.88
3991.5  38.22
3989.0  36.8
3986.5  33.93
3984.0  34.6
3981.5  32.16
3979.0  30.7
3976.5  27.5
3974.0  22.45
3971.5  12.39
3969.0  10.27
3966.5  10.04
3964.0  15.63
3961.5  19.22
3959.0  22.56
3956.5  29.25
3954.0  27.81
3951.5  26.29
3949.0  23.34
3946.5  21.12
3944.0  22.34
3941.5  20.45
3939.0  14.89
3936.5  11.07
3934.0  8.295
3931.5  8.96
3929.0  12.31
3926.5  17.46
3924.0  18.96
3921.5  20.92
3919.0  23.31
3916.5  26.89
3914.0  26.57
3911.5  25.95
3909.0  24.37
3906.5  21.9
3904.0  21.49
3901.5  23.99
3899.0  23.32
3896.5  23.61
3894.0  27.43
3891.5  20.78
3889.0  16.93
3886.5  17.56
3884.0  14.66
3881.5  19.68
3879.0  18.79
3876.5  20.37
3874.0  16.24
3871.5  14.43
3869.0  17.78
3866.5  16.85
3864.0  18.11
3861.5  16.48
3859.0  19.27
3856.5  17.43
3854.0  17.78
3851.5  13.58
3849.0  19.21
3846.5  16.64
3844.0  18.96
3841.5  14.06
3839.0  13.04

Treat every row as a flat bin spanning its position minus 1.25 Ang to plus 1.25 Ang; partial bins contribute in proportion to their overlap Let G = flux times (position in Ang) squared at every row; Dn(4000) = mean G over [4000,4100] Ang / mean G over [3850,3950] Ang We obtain 2.14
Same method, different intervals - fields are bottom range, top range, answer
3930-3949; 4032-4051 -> 2.37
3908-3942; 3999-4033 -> 2.29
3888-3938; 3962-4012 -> 1.57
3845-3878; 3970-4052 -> 2.26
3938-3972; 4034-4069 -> 1.89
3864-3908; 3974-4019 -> 1.96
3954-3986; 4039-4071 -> 1.64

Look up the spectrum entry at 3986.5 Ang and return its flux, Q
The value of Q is 33.93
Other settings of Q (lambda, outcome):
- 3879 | 18.79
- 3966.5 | 10.04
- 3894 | 27.43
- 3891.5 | 20.78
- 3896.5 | 23.61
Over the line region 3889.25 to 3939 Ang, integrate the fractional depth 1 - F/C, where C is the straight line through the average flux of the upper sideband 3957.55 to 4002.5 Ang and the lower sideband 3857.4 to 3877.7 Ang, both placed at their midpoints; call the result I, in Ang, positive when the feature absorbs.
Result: 2.6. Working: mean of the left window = 17.4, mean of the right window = 27.5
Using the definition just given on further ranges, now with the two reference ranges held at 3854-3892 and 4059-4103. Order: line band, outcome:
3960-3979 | 6.4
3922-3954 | 8.4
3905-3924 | -2.1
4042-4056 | -0.2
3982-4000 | -4.7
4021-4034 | -3.2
